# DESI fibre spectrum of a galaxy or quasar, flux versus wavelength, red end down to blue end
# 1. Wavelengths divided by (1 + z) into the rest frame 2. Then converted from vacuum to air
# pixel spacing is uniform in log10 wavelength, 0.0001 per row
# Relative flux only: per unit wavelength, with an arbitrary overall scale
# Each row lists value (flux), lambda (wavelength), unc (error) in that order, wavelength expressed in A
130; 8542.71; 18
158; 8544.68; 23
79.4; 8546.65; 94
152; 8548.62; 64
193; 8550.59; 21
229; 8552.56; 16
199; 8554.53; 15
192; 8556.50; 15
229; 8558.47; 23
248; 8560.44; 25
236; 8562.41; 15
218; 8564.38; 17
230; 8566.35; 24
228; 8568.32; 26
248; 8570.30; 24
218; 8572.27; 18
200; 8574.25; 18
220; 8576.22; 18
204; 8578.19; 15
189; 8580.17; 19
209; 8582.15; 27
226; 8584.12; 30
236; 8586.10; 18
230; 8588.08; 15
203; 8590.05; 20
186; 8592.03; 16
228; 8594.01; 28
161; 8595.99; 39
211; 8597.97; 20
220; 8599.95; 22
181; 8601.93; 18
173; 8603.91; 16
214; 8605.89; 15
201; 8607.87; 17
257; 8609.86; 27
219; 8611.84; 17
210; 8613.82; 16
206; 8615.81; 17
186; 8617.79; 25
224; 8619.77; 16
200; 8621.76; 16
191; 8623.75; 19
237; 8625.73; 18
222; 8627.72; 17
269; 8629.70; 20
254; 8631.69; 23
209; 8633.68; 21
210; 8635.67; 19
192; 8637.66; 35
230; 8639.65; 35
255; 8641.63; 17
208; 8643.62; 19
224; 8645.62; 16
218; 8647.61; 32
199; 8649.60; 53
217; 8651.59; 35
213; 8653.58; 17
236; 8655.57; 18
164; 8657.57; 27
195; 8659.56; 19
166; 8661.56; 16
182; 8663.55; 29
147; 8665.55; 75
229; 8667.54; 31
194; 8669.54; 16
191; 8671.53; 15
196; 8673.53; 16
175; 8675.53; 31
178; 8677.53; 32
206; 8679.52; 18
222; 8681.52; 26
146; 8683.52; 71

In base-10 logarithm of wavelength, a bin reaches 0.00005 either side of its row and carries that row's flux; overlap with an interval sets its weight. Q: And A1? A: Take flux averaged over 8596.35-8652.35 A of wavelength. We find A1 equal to 215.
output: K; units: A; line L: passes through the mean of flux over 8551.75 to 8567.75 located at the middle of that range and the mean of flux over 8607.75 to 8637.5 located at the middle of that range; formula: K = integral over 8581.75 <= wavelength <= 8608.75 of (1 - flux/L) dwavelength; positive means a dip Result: 1.9 A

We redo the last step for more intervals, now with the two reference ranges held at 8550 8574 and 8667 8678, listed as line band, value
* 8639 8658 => -1.7 A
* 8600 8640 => -1.4 A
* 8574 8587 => 0.3 A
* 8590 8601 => 0.6 A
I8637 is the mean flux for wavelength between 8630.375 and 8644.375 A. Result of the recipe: 224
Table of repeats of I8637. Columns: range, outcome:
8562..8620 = 212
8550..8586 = 218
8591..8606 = 196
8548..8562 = 209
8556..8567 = 227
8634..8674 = 203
